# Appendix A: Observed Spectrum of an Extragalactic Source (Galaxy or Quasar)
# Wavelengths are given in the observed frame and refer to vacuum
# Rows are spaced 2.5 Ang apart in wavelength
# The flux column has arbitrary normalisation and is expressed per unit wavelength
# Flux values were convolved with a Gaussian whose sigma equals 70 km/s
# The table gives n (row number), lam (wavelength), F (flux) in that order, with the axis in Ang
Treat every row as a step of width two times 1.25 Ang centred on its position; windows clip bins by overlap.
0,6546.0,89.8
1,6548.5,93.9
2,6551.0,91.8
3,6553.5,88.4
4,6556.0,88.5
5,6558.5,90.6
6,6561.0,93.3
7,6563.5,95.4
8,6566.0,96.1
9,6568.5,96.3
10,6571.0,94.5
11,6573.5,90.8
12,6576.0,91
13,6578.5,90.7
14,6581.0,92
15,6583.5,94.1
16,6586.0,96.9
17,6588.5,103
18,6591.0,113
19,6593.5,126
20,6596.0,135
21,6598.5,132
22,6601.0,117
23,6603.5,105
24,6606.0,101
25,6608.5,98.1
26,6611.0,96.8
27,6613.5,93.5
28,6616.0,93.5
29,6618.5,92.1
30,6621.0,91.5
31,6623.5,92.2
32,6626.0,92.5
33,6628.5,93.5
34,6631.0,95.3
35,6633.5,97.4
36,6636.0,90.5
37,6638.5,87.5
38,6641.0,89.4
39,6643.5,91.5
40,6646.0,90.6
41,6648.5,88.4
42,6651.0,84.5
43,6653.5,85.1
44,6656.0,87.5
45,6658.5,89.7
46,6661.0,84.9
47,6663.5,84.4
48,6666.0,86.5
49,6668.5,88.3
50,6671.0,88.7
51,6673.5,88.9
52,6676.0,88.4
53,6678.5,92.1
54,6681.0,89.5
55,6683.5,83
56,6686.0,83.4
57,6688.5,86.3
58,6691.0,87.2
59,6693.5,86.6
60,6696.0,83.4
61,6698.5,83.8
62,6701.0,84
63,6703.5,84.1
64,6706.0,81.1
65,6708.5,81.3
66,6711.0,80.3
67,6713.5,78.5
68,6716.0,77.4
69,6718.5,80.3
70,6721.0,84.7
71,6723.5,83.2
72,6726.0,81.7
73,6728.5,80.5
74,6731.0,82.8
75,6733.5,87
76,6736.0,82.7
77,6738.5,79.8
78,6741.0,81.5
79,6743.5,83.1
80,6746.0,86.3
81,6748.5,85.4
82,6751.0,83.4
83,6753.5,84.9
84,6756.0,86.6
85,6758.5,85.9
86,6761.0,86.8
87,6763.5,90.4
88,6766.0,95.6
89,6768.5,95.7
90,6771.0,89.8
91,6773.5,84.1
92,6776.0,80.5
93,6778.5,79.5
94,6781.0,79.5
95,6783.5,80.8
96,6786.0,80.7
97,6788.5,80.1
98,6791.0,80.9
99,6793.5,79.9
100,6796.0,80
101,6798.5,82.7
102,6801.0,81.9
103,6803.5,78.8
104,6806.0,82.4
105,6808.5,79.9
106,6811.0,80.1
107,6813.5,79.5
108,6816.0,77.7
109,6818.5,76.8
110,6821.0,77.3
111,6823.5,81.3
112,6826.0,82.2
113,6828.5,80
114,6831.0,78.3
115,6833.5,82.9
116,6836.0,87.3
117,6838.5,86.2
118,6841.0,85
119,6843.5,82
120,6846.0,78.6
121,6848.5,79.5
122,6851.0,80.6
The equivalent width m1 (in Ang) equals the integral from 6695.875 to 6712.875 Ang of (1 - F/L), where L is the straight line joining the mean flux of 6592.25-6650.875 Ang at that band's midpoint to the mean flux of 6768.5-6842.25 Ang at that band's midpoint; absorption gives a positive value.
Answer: 1.66 Ang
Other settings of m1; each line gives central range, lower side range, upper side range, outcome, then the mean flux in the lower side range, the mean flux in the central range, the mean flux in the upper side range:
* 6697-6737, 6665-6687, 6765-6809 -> 1.8 Ang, 87.7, 82.1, 82.9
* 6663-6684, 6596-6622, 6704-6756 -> 1.0 Ang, 104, 88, 82.4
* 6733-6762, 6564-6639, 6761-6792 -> 1.0 Ang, 99.7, 84.4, 84.9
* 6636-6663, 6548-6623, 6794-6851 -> 1.8 Ang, 99.4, 87.9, 80.9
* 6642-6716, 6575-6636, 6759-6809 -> 6.4 Ang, 101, 85.8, 83.6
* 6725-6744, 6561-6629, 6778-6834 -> 1.0 Ang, 100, 82.4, 80.1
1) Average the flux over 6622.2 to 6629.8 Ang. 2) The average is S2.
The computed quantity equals 92.7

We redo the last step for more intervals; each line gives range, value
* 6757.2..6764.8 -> 87.7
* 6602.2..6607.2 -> 103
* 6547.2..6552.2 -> 92.8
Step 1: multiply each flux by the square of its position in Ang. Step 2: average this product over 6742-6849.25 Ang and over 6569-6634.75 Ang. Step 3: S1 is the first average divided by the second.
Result 0.87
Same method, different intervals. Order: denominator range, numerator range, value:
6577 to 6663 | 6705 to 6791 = 0.89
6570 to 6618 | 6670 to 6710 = 0.85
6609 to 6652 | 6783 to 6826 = 0.92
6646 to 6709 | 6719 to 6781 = 1.01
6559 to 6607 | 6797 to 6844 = 0.84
